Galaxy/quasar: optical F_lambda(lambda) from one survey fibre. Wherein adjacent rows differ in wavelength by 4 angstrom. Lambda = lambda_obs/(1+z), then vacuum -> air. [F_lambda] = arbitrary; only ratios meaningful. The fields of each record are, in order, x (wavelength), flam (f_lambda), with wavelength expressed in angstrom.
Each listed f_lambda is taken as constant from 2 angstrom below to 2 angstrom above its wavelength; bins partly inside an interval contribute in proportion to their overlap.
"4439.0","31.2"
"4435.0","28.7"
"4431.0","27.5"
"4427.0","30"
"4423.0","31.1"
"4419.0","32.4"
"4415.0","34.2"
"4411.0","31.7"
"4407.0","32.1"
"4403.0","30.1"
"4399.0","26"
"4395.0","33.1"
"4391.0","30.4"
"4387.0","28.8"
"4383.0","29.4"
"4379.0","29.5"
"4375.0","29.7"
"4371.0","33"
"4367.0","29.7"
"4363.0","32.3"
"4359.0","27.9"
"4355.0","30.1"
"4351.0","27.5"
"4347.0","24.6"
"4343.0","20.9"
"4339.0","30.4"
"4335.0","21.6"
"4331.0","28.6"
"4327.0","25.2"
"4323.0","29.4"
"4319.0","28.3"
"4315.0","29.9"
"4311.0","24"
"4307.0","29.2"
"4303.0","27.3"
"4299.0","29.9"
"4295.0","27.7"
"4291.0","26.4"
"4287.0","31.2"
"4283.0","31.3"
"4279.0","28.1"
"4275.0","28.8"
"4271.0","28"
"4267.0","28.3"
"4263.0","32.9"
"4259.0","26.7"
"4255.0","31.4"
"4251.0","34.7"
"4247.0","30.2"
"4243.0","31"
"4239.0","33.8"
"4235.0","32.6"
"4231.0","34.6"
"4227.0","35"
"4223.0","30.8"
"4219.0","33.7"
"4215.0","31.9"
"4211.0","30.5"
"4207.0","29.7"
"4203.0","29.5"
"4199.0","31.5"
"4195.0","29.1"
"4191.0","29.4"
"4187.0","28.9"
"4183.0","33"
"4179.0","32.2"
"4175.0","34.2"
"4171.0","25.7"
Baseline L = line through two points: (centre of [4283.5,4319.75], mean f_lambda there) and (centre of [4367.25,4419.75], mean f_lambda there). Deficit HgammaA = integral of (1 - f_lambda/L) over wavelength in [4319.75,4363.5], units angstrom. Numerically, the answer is 3.6 angstrom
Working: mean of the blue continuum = 28.3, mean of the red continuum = 30.7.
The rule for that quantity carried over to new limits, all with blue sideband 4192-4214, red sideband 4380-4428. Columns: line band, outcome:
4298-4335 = 3.5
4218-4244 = -2.5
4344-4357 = 1.6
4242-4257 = -0.8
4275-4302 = 1.2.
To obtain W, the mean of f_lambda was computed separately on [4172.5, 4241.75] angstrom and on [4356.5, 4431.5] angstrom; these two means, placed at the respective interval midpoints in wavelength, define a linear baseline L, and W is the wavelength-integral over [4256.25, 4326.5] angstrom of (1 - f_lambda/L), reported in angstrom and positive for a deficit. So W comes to 5.78 angstrom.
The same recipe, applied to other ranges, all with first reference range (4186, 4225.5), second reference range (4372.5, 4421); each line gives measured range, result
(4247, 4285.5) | 0.7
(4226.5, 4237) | -1.1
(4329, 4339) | 1.5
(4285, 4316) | 2.5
